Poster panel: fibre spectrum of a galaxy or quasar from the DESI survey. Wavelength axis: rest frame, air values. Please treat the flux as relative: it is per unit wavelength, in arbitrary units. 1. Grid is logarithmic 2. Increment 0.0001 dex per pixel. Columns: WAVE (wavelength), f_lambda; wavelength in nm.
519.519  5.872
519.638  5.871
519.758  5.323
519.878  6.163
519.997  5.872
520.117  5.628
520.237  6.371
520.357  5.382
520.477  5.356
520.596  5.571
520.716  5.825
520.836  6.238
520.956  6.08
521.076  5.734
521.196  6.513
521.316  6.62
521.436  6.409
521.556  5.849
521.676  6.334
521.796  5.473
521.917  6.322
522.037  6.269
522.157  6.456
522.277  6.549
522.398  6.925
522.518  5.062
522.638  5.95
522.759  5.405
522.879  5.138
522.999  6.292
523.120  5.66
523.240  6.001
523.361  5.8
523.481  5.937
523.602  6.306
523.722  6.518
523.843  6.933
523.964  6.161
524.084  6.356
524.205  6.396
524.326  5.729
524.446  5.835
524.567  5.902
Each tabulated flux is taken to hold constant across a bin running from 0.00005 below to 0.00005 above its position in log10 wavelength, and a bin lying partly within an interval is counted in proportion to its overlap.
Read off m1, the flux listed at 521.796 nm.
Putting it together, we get 5.473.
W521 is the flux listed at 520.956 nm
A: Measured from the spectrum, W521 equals 6.08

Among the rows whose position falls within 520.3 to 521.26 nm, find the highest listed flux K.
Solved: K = 6.513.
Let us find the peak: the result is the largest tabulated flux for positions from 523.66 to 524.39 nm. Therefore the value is 6.933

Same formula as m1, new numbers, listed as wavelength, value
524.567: 5.902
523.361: 5.8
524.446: 5.835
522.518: 5.062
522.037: 6.269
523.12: 5.66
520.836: 6.238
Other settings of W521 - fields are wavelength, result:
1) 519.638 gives 5.871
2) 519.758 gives 5.323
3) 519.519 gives 5.872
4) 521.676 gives 6.334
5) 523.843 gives 6.933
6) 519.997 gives 5.872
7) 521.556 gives 5.849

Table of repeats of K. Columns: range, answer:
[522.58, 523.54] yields 6.292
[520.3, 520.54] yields 5.382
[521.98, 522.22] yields 6.456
